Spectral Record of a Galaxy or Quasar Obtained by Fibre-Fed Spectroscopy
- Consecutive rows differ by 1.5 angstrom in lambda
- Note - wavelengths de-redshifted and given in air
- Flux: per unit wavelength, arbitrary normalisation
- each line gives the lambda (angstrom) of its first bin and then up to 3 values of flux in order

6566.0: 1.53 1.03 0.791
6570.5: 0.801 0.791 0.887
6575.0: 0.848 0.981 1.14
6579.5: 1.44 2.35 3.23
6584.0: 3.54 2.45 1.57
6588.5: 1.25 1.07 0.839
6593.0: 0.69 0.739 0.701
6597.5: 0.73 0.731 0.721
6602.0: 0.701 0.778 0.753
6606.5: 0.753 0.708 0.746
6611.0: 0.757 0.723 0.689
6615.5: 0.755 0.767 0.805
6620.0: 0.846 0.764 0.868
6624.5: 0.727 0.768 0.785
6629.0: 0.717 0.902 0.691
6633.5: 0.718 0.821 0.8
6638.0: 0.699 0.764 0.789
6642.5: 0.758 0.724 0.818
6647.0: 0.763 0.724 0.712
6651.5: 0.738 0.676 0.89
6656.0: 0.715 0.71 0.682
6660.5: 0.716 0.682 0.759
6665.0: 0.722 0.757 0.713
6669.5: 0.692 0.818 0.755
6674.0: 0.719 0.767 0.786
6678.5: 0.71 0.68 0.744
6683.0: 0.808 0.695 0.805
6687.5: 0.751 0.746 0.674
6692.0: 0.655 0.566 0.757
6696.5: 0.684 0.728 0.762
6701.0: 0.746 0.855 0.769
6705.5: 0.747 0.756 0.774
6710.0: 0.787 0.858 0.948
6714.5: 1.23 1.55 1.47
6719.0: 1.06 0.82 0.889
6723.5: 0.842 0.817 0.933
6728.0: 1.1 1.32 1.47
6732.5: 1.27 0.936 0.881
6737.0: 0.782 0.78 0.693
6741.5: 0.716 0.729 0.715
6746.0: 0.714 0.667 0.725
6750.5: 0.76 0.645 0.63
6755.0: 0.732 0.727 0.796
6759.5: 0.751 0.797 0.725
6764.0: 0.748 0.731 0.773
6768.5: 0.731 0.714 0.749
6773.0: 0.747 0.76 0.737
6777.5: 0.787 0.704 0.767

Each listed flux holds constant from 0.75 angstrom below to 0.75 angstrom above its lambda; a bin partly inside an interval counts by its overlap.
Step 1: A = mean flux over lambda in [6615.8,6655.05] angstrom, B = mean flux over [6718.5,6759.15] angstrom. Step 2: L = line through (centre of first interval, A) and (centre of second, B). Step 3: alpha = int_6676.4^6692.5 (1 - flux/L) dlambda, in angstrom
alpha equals 1.5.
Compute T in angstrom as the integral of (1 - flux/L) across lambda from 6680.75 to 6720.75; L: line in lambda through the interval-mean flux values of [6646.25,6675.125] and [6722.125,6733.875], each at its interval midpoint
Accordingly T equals 4.53 angstrom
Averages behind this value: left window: 0.734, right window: 1.09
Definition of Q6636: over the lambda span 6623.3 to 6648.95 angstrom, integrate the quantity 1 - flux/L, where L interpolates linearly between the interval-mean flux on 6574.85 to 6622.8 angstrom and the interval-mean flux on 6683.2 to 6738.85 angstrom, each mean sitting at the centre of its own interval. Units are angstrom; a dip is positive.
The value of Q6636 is 6.8 angstrom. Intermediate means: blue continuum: 1.11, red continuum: 0.898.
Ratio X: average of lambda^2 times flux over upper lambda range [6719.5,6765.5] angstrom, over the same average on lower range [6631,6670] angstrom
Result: 1.2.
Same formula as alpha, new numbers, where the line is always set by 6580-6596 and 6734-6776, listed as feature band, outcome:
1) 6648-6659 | 4.95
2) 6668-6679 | 4.24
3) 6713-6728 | -1.87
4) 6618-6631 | 6.12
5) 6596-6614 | 9.84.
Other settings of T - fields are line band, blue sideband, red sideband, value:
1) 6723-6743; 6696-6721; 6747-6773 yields -3.1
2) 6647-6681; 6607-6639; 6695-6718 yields 4.0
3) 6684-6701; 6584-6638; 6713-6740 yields 4.9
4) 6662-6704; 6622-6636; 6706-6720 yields 9.3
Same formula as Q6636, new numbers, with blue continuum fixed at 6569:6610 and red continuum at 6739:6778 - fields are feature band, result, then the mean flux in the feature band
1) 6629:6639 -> 2.8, 0.768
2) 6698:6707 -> 1.1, 0.77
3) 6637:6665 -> 7.6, 0.74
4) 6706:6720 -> -3.1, 1.04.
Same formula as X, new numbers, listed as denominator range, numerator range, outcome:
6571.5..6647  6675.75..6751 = 0.89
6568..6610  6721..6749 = 0.80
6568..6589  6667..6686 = 0.49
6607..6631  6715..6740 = 1.41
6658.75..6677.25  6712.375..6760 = 1.26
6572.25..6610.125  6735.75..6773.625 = 0.64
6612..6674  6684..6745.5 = 1.19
